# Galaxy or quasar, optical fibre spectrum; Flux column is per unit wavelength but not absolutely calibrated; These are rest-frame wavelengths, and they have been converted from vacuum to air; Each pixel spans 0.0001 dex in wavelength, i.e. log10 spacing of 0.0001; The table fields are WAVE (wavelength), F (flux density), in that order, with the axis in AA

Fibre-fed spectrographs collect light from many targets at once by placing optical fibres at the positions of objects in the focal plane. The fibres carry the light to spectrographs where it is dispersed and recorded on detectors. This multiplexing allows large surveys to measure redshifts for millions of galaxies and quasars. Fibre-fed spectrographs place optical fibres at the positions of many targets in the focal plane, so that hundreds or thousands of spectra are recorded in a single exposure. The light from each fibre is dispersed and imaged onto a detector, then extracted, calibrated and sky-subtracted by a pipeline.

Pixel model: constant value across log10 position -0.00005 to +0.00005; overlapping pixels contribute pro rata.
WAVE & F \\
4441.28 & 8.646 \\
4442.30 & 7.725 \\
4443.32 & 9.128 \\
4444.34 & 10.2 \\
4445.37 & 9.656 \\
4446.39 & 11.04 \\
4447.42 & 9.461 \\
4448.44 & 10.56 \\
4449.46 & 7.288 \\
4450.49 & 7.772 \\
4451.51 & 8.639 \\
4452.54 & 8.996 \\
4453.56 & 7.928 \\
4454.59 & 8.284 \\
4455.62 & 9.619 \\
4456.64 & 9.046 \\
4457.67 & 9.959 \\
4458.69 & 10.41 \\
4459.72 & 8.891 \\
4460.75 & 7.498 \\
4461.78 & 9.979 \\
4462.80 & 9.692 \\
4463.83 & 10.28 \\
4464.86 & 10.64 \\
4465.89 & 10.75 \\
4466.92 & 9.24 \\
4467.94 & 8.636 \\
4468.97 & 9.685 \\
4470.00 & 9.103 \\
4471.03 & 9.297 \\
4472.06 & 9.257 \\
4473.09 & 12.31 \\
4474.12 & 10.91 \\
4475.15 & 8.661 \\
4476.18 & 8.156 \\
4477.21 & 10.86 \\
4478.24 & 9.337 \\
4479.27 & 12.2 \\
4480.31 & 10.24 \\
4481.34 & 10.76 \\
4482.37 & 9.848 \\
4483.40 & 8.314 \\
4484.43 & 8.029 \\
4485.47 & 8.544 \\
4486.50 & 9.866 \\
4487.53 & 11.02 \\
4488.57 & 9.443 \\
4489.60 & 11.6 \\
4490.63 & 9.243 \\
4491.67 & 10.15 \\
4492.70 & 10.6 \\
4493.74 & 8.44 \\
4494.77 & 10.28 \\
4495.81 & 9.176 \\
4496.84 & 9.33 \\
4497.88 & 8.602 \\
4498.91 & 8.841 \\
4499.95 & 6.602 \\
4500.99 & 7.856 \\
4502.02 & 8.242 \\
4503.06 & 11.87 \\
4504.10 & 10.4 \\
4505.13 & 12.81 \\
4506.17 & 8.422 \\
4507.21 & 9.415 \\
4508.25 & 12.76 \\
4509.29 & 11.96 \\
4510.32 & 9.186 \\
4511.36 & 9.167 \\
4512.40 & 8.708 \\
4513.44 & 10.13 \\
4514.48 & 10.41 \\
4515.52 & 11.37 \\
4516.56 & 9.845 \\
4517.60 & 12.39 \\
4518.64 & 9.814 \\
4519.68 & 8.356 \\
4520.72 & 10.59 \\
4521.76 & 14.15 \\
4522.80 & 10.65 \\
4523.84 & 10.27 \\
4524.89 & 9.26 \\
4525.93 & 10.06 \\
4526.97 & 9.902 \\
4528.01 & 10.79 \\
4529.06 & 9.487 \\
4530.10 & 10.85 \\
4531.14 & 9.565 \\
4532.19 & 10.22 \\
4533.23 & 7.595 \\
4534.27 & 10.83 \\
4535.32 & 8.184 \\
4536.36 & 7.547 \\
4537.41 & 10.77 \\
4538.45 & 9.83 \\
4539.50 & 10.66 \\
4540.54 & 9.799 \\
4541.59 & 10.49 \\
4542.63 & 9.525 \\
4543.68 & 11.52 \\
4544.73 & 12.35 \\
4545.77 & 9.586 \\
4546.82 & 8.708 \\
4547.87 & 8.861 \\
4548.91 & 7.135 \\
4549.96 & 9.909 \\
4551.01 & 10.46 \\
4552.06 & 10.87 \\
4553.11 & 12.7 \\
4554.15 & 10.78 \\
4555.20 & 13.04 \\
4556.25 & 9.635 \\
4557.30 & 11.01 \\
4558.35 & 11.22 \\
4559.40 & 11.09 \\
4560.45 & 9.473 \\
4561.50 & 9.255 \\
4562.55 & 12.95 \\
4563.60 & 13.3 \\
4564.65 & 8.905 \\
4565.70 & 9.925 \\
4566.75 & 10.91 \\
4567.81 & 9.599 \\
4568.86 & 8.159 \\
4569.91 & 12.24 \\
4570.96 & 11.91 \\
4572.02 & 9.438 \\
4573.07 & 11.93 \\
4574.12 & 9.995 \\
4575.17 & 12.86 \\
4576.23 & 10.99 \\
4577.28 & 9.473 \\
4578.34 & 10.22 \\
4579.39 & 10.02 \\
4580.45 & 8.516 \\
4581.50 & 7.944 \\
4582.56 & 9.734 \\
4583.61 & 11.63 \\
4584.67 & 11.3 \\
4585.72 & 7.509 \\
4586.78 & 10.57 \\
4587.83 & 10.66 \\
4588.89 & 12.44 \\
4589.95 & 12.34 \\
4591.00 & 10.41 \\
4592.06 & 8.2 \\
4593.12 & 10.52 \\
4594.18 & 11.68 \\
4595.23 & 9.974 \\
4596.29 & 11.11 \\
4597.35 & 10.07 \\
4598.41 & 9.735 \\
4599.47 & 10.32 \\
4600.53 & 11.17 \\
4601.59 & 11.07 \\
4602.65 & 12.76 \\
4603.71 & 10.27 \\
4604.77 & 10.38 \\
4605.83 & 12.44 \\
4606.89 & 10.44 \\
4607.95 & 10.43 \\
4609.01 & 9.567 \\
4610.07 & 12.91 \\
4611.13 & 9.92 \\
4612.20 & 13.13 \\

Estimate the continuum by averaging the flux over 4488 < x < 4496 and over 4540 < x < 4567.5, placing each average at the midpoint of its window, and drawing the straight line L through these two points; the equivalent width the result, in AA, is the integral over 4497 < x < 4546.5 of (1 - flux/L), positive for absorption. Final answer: 0.8 AA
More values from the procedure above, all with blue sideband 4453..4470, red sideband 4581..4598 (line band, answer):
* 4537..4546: -0.46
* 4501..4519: -1.04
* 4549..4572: -1.28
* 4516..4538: -0.35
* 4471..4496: -0.82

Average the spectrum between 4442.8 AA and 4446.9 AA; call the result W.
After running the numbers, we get 10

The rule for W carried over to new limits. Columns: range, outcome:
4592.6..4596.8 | 10.8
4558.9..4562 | 9.94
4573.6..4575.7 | 11.4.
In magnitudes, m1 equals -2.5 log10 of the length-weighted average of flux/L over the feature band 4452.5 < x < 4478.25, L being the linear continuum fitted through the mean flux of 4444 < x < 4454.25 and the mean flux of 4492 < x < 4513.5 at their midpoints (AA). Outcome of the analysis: -0.029 mag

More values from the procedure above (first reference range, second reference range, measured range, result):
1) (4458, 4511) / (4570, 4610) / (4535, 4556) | 0.01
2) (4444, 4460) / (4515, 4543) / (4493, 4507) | 0.05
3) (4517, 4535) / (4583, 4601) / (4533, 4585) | 0.01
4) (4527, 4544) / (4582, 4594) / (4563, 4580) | -0.03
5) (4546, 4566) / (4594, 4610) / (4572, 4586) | 0.05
